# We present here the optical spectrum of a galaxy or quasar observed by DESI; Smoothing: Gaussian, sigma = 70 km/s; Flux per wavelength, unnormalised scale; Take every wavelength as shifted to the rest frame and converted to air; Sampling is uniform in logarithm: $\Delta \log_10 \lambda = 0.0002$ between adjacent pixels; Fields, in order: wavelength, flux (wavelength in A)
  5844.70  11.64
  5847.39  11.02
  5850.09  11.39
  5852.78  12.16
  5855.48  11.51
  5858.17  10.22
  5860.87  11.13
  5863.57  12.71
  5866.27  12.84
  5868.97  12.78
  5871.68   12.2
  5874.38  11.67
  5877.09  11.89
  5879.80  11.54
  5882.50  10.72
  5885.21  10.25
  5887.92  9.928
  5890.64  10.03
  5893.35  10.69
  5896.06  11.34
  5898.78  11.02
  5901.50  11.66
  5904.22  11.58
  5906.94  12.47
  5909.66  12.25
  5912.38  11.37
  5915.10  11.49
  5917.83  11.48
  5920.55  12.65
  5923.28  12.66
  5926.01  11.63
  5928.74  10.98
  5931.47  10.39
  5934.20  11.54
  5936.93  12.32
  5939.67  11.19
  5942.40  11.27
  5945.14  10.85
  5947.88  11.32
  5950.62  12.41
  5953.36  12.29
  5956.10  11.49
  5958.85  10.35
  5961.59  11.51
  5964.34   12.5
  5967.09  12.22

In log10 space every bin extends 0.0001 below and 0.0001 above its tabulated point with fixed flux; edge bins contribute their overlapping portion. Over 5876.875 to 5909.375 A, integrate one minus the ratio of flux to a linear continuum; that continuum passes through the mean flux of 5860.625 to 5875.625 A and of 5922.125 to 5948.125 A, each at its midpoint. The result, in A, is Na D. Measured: 2.3 A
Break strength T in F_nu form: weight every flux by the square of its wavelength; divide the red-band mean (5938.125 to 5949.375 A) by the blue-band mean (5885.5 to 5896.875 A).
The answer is 1.1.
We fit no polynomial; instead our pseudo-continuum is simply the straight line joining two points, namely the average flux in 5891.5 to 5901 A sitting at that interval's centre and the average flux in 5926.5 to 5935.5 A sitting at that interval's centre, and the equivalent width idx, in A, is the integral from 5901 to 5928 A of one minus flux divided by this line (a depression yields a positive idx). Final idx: -2.2 A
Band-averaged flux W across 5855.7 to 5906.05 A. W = 11.4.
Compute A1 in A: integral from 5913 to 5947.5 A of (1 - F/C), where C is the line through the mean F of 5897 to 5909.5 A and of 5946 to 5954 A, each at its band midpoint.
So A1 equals 0.9 A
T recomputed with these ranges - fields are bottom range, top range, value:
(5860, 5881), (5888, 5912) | 0.94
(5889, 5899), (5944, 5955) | 1.12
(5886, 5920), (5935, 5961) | 1.03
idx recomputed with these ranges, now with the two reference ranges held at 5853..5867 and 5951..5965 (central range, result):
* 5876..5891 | 1.17 A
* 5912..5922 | -0.12 A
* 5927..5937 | 0.39 A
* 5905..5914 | -0.26 A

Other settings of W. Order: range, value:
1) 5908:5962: 11.6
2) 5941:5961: 11.4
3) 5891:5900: 10.9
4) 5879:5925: 11.4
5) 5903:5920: 11.8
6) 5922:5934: 11.4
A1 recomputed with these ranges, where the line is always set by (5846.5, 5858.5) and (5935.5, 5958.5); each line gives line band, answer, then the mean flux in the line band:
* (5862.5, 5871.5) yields -1.0 A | 12.7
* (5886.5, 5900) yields 1.0 A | 10.6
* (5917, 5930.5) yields -0.4 A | 11.9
